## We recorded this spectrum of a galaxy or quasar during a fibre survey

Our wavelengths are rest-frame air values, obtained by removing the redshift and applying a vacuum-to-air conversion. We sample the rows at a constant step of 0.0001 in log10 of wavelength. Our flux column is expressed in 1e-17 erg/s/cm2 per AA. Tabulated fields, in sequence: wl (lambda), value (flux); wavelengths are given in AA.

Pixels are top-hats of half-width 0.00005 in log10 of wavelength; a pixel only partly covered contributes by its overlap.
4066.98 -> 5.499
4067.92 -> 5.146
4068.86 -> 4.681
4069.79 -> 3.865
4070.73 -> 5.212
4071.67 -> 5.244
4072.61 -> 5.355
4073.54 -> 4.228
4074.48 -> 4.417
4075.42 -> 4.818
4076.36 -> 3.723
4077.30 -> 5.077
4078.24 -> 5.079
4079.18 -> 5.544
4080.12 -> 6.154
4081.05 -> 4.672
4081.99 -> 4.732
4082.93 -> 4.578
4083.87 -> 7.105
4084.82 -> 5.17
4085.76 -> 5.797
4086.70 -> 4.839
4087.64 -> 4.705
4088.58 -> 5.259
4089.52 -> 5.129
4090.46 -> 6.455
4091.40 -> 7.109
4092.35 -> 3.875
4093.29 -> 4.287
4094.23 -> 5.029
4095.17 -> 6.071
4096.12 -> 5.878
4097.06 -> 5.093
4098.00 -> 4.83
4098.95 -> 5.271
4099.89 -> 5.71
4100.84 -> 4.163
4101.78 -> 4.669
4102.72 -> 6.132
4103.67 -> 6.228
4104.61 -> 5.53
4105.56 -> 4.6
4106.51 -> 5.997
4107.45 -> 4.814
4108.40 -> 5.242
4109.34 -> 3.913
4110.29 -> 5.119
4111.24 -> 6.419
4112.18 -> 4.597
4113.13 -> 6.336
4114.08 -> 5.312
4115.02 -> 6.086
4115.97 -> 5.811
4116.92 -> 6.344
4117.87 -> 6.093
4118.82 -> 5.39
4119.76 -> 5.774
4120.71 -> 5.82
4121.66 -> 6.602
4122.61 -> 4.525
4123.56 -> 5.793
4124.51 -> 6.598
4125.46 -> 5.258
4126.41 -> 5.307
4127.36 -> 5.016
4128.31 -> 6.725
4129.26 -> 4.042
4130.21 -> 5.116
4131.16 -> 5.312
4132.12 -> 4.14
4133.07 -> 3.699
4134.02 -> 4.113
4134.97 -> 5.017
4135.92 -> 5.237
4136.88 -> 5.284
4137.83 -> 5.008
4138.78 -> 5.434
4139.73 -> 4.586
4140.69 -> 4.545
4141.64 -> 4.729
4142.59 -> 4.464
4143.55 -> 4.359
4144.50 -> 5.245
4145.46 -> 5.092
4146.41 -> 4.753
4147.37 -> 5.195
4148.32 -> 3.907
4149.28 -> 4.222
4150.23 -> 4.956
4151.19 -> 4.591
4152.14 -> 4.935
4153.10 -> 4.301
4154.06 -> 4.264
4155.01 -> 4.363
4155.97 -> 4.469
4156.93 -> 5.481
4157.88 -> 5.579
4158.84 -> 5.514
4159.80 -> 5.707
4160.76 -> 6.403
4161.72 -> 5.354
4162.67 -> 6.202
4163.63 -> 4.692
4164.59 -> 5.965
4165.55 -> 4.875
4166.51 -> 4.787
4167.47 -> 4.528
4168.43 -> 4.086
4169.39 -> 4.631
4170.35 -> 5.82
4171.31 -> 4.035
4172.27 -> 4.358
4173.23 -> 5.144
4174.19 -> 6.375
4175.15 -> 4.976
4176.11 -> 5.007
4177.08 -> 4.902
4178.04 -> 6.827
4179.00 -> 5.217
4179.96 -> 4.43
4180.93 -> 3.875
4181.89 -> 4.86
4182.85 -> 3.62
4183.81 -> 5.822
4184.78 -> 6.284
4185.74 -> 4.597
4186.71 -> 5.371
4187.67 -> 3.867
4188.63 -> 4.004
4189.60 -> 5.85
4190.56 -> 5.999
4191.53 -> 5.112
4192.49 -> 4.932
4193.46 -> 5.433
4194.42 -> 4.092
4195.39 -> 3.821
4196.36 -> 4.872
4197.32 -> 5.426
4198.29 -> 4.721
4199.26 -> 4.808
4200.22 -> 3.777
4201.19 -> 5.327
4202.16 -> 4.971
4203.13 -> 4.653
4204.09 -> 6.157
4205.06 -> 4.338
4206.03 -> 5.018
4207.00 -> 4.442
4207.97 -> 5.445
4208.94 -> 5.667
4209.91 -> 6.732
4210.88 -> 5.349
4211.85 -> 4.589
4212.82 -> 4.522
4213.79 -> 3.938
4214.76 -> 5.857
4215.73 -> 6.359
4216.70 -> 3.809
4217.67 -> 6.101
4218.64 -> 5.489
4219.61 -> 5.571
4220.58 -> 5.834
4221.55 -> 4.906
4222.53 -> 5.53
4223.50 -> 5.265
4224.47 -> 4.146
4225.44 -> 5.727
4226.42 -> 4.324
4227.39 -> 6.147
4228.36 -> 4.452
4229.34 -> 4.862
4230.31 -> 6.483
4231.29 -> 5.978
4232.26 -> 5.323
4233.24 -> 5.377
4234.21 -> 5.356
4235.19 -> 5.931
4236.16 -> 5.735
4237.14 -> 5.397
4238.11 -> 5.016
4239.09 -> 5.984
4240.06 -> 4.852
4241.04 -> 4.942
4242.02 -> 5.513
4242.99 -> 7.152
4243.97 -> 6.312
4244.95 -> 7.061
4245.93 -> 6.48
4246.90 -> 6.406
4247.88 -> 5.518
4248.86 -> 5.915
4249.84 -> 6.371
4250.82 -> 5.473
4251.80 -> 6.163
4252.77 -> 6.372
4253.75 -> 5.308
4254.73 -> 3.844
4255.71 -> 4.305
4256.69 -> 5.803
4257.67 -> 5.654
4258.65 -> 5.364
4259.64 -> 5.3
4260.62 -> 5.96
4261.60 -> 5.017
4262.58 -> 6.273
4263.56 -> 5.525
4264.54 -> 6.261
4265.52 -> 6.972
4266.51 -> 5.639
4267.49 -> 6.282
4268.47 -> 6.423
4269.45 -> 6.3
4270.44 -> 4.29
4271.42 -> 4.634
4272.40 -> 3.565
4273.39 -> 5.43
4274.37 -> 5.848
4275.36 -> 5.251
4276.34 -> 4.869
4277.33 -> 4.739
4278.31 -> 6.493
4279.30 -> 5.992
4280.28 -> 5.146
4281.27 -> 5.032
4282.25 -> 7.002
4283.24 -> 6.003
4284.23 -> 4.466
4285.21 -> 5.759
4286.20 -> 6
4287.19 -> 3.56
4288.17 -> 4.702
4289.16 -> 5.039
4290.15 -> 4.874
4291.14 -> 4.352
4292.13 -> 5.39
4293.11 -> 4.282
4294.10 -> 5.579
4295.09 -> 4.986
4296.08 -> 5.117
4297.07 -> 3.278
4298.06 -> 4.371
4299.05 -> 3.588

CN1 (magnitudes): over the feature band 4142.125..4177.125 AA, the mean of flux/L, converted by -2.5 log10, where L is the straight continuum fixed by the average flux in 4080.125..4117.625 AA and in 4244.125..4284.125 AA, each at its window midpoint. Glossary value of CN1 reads 0.107 mag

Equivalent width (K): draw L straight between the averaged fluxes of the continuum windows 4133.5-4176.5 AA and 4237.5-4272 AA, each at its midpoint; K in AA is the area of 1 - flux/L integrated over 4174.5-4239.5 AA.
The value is 2.5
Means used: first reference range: 4.95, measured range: 5.15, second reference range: 5.73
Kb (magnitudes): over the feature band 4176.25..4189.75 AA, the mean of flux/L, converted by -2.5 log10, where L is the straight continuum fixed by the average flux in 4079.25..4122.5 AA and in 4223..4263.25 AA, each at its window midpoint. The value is 0.120 mag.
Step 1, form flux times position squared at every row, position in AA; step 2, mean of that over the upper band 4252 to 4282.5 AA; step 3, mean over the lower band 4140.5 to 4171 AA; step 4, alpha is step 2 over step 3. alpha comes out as 1.18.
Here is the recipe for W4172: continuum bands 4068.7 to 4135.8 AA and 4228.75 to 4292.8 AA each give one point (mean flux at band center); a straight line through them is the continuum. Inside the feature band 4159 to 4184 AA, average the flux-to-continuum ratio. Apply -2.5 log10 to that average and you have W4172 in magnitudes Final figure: 0.059 mag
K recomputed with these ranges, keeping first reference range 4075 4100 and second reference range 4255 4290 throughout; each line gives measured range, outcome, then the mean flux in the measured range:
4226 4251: -1.4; 5.71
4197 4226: 1.2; 5.14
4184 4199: 1.1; 4.97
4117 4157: 2.3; 5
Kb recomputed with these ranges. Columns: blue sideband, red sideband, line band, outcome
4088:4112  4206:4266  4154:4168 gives 0.03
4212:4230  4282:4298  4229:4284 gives -0.12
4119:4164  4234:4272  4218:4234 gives 0.04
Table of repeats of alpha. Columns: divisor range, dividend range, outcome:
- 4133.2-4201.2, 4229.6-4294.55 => 1.18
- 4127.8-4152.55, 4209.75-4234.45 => 1.15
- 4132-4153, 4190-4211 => 1.10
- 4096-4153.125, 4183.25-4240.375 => 1.05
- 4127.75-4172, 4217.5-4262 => 1.18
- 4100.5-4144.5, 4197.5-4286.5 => 1.10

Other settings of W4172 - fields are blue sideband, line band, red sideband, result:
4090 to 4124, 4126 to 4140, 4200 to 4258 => 0.109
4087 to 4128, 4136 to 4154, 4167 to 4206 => 0.098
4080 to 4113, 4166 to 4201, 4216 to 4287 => 0.113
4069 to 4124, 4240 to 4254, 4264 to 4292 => -0.126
